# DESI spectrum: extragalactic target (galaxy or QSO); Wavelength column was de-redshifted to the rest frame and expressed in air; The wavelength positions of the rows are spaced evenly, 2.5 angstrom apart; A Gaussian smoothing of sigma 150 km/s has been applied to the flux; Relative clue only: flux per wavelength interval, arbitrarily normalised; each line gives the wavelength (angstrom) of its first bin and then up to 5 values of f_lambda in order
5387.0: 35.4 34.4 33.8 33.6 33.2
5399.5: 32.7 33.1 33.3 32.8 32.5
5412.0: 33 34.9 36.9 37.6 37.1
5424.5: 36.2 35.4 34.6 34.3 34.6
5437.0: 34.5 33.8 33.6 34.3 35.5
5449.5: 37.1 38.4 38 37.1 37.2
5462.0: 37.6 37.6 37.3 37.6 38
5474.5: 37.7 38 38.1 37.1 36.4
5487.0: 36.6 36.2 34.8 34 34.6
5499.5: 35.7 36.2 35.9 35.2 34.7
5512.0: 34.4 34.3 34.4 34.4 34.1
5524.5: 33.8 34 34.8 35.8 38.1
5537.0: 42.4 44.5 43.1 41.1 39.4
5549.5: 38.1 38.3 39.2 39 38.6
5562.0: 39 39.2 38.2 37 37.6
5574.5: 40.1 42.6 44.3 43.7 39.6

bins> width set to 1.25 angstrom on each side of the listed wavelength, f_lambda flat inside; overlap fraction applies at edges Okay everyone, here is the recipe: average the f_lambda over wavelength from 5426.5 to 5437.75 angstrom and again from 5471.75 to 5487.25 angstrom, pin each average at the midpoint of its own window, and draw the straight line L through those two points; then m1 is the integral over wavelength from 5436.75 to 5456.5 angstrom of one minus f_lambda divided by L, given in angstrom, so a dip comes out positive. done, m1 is -0.1 angstrom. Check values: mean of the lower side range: 34.6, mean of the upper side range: 37.4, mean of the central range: 35.8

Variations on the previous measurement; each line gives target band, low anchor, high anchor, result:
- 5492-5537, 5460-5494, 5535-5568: 3.94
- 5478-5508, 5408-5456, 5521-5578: 0.91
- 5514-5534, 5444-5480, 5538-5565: 2.34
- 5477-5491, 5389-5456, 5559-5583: 0.01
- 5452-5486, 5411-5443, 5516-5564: -1.24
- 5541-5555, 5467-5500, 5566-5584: -0.18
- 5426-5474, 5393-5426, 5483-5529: -2.11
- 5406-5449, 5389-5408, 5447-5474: 0.50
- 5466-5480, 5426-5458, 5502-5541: -0.81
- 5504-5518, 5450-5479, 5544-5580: 1.34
